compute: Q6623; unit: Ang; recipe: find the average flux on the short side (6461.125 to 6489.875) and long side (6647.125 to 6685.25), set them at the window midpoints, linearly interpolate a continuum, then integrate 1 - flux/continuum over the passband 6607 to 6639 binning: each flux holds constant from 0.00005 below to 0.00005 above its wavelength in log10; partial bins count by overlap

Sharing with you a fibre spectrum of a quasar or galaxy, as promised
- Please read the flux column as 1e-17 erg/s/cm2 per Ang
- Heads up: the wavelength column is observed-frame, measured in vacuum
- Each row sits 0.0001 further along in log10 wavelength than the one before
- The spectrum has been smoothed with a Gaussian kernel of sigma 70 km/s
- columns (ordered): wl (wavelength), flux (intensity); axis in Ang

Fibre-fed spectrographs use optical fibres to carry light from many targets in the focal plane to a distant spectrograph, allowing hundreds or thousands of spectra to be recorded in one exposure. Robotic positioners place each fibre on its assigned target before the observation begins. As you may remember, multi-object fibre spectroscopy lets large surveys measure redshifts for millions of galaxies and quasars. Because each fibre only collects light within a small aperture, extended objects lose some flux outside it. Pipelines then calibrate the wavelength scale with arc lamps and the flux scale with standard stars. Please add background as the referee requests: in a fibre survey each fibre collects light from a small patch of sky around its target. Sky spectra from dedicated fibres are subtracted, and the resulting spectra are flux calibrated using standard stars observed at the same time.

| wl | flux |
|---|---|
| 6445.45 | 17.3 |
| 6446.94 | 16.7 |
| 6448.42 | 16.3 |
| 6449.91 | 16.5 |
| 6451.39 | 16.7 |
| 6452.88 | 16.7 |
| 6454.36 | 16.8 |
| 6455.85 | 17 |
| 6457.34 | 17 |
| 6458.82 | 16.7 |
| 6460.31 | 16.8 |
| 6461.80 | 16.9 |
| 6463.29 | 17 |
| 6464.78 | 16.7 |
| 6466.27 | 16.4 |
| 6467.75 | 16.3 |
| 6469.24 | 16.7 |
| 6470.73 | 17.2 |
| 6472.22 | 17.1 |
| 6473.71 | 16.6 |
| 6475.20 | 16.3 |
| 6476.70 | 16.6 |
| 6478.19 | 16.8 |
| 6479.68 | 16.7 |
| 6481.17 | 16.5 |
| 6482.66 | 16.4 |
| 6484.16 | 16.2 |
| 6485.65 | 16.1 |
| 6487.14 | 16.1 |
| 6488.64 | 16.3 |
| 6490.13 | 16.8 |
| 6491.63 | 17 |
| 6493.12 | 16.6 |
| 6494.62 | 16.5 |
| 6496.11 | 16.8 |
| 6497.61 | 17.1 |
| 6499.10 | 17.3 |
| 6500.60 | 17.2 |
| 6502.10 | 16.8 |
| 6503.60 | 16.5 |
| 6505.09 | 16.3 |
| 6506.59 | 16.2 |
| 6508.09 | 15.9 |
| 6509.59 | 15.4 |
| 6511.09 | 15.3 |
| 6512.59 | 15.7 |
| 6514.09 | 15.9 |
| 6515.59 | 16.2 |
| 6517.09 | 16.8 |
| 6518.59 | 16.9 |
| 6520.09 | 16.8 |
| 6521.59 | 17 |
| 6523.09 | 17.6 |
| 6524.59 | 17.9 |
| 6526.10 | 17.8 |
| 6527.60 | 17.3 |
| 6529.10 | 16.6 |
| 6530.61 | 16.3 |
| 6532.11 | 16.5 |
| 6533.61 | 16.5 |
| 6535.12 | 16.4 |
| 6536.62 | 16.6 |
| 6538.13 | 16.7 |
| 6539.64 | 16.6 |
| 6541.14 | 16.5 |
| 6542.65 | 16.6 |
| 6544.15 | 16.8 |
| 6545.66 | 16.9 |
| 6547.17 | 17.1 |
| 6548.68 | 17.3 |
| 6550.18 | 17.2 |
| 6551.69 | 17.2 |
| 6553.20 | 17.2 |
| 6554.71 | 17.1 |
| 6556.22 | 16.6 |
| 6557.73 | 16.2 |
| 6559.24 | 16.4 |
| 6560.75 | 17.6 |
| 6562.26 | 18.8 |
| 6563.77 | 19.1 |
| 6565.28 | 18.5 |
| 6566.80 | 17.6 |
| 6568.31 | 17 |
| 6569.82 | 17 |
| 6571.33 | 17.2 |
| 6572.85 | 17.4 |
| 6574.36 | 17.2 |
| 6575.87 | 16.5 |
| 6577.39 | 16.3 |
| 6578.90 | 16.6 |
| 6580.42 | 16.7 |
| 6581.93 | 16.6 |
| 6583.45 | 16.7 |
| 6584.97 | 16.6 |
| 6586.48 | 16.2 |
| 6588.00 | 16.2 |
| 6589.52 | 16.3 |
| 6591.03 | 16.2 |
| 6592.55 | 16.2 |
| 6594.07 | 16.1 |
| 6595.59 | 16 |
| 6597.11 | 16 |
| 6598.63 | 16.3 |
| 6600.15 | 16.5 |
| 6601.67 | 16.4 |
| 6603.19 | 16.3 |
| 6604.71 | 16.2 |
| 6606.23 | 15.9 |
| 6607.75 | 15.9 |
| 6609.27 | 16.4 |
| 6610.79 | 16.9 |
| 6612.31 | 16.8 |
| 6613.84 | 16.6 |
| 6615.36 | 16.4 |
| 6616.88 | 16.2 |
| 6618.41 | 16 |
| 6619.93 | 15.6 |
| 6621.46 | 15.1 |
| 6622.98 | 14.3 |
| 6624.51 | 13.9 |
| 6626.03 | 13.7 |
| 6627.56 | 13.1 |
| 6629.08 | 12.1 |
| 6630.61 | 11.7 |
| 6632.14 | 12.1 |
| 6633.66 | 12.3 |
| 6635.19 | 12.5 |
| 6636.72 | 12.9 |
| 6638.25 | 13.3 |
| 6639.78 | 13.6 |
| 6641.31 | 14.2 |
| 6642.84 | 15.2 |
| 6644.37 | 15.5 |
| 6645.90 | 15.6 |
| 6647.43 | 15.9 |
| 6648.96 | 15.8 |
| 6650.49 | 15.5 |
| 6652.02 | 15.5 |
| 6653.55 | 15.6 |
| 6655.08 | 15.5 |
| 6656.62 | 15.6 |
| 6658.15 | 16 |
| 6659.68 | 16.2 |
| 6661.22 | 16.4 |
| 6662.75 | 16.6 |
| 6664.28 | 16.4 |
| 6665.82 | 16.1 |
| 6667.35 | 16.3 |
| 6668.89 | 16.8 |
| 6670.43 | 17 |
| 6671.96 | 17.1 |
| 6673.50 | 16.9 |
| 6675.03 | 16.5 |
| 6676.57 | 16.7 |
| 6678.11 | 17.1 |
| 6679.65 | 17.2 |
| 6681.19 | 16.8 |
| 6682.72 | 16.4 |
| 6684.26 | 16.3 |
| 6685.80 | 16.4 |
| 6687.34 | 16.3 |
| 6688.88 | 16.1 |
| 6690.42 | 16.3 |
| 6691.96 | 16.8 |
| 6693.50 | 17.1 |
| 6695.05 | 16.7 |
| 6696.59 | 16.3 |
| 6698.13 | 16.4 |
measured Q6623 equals 3.8 Ang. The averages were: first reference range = 16.6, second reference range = 16.3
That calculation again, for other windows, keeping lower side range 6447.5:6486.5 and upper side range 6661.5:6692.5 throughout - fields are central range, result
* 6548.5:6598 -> -0.8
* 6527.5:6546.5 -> 0.0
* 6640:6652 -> 0.9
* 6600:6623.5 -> 0.7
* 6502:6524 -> 0.4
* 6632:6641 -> 2.0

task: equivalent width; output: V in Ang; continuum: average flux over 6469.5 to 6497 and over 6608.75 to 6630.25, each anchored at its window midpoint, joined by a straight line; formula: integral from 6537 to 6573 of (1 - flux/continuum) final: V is -3.1 Ang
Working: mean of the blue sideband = 16.6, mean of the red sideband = 15.1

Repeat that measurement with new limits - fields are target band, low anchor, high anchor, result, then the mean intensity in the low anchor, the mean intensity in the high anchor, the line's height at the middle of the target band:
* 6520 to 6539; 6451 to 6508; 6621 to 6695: -0.7 Ang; 16.7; 15.4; 16.3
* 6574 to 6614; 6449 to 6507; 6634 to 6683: -0.8 Ang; 16.7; 15.7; 16.1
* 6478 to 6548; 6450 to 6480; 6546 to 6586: 1.3 Ang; 16.7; 17.1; 16.9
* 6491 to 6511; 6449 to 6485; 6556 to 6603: 0.2 Ang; 16.7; 16.8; 16.7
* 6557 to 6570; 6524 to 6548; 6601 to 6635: -1.1 Ang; 16.8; 15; 16.2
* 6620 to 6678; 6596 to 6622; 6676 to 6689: 4.9 Ang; 16.2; 16.6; 16.4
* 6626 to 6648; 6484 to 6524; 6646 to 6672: 3.5 Ang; 16.5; 16.1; 16.2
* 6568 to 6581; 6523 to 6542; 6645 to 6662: -0.3 Ang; 16.8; 15.8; 16.5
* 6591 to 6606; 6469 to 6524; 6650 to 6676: 0.1 Ang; 16.5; 16.2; 16.4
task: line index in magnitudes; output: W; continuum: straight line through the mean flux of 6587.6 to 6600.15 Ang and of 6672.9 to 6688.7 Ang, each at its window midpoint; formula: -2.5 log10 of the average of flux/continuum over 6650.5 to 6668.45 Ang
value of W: 0.03 mag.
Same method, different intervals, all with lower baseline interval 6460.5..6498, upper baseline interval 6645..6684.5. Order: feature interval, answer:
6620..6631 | 0.201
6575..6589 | -0.003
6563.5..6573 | -0.073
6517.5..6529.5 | -0.045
